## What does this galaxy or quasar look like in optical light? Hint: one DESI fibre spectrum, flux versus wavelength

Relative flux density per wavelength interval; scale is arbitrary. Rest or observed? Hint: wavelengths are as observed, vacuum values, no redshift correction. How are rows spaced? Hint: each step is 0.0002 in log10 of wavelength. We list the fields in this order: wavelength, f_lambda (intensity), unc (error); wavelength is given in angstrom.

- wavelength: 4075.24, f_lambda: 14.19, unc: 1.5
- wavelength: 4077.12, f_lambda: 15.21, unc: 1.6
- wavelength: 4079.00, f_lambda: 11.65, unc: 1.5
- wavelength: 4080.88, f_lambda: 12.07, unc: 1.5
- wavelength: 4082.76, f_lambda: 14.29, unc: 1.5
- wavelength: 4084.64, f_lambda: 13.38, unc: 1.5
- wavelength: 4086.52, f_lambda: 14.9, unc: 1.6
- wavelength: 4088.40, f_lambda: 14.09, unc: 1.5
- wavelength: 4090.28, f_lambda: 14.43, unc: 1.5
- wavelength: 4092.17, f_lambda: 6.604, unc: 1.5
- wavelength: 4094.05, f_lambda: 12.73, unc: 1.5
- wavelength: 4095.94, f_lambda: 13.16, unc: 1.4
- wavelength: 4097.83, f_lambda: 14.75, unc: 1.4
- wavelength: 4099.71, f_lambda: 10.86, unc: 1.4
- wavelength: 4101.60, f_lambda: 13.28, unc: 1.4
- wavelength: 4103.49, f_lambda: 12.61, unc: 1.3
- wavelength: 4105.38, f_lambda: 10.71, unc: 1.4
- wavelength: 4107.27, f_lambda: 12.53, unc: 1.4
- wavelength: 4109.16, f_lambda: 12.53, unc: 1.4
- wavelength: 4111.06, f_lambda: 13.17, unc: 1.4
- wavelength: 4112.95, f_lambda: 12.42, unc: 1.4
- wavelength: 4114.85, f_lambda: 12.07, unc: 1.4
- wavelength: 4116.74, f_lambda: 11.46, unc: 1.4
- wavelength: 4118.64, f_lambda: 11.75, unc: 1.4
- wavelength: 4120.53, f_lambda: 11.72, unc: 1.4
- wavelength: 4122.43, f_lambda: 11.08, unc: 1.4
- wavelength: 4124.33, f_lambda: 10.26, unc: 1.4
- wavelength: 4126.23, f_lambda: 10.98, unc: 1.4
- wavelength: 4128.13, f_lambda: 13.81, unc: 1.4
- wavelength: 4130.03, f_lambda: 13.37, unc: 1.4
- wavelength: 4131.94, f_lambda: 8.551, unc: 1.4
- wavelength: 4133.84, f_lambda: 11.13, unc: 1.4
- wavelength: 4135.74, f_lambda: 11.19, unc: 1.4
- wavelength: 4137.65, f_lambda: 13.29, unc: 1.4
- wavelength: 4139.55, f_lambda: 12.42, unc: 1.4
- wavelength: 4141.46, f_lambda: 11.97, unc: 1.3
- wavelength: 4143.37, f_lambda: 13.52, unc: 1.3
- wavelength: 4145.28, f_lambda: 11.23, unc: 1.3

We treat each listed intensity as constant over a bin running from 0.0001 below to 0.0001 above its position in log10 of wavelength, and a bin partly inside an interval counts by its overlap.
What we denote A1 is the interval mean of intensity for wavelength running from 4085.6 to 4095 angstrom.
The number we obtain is 12.5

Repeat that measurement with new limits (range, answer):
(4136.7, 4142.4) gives 12.6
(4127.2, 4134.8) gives 11.7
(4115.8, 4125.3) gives 11.3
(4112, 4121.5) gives 11.9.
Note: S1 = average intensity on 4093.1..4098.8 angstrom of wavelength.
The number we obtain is 13.5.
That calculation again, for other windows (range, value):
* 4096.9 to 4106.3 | 12.4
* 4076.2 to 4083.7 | 13.3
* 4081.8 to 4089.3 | 14.2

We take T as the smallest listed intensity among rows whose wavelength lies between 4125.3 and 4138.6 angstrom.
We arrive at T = 8.551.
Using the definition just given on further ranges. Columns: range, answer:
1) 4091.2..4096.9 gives 6.604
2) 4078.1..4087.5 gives 11.65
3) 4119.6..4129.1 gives 10.26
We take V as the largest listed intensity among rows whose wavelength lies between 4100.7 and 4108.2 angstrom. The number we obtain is 13.28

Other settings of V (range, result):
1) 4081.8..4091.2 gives 14.9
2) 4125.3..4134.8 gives 13.81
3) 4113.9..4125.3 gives 12.07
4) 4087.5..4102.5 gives 14.75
